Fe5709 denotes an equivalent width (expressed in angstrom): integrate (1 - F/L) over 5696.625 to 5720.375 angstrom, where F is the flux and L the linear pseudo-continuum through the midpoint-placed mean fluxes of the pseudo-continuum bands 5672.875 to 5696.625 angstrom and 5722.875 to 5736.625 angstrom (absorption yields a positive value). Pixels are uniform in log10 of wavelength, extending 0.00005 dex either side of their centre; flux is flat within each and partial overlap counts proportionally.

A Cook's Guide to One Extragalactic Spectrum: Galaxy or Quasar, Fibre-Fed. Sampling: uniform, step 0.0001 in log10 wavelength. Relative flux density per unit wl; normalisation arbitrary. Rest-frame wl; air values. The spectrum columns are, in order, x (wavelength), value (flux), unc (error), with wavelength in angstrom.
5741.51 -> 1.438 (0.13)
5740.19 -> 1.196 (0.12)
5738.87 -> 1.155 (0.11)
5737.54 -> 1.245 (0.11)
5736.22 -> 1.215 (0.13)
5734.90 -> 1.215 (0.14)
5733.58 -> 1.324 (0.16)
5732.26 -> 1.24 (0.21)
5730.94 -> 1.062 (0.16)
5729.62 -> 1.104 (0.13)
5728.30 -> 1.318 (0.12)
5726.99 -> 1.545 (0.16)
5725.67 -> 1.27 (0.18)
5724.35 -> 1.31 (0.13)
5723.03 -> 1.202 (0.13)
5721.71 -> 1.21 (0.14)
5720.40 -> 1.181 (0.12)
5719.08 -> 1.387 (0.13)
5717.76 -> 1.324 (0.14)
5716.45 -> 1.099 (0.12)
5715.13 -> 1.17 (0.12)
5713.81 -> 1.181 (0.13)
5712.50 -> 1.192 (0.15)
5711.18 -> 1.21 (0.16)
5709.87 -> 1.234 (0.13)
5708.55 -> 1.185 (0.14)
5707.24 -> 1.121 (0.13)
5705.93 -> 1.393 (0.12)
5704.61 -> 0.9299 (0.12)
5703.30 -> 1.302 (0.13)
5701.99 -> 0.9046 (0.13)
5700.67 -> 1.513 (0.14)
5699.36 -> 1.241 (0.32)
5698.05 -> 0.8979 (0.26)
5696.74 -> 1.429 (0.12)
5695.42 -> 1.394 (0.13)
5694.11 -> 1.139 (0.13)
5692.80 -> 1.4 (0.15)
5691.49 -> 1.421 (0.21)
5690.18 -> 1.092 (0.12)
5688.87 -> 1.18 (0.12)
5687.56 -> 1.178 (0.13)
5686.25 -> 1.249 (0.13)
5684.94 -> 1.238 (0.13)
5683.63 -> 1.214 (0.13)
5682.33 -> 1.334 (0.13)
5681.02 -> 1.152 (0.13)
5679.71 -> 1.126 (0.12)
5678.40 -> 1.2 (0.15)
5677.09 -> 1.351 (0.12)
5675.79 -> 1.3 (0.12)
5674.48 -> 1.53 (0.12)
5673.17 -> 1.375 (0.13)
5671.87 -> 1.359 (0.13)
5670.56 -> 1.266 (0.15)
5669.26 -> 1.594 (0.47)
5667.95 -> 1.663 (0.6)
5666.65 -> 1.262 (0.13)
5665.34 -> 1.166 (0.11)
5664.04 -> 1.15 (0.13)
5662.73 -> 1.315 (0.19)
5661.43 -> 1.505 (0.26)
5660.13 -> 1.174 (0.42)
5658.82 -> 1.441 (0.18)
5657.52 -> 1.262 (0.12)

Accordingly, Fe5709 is 1.2 angstrom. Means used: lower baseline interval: 1.27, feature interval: 1.2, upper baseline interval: 1.26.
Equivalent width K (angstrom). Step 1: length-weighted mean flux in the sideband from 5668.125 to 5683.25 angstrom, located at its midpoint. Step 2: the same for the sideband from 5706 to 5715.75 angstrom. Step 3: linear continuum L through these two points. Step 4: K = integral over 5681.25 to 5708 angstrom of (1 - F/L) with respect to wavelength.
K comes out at 0.7 angstrom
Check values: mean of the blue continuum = 1.33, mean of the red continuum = 1.2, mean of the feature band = 1.23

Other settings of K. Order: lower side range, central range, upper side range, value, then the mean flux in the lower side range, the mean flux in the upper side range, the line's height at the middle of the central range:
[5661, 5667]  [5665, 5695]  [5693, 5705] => -1.3 angstrom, 1.27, 1.21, 1.24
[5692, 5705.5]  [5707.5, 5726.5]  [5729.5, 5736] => -0.3 angstrom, 1.22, 1.2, 1.21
